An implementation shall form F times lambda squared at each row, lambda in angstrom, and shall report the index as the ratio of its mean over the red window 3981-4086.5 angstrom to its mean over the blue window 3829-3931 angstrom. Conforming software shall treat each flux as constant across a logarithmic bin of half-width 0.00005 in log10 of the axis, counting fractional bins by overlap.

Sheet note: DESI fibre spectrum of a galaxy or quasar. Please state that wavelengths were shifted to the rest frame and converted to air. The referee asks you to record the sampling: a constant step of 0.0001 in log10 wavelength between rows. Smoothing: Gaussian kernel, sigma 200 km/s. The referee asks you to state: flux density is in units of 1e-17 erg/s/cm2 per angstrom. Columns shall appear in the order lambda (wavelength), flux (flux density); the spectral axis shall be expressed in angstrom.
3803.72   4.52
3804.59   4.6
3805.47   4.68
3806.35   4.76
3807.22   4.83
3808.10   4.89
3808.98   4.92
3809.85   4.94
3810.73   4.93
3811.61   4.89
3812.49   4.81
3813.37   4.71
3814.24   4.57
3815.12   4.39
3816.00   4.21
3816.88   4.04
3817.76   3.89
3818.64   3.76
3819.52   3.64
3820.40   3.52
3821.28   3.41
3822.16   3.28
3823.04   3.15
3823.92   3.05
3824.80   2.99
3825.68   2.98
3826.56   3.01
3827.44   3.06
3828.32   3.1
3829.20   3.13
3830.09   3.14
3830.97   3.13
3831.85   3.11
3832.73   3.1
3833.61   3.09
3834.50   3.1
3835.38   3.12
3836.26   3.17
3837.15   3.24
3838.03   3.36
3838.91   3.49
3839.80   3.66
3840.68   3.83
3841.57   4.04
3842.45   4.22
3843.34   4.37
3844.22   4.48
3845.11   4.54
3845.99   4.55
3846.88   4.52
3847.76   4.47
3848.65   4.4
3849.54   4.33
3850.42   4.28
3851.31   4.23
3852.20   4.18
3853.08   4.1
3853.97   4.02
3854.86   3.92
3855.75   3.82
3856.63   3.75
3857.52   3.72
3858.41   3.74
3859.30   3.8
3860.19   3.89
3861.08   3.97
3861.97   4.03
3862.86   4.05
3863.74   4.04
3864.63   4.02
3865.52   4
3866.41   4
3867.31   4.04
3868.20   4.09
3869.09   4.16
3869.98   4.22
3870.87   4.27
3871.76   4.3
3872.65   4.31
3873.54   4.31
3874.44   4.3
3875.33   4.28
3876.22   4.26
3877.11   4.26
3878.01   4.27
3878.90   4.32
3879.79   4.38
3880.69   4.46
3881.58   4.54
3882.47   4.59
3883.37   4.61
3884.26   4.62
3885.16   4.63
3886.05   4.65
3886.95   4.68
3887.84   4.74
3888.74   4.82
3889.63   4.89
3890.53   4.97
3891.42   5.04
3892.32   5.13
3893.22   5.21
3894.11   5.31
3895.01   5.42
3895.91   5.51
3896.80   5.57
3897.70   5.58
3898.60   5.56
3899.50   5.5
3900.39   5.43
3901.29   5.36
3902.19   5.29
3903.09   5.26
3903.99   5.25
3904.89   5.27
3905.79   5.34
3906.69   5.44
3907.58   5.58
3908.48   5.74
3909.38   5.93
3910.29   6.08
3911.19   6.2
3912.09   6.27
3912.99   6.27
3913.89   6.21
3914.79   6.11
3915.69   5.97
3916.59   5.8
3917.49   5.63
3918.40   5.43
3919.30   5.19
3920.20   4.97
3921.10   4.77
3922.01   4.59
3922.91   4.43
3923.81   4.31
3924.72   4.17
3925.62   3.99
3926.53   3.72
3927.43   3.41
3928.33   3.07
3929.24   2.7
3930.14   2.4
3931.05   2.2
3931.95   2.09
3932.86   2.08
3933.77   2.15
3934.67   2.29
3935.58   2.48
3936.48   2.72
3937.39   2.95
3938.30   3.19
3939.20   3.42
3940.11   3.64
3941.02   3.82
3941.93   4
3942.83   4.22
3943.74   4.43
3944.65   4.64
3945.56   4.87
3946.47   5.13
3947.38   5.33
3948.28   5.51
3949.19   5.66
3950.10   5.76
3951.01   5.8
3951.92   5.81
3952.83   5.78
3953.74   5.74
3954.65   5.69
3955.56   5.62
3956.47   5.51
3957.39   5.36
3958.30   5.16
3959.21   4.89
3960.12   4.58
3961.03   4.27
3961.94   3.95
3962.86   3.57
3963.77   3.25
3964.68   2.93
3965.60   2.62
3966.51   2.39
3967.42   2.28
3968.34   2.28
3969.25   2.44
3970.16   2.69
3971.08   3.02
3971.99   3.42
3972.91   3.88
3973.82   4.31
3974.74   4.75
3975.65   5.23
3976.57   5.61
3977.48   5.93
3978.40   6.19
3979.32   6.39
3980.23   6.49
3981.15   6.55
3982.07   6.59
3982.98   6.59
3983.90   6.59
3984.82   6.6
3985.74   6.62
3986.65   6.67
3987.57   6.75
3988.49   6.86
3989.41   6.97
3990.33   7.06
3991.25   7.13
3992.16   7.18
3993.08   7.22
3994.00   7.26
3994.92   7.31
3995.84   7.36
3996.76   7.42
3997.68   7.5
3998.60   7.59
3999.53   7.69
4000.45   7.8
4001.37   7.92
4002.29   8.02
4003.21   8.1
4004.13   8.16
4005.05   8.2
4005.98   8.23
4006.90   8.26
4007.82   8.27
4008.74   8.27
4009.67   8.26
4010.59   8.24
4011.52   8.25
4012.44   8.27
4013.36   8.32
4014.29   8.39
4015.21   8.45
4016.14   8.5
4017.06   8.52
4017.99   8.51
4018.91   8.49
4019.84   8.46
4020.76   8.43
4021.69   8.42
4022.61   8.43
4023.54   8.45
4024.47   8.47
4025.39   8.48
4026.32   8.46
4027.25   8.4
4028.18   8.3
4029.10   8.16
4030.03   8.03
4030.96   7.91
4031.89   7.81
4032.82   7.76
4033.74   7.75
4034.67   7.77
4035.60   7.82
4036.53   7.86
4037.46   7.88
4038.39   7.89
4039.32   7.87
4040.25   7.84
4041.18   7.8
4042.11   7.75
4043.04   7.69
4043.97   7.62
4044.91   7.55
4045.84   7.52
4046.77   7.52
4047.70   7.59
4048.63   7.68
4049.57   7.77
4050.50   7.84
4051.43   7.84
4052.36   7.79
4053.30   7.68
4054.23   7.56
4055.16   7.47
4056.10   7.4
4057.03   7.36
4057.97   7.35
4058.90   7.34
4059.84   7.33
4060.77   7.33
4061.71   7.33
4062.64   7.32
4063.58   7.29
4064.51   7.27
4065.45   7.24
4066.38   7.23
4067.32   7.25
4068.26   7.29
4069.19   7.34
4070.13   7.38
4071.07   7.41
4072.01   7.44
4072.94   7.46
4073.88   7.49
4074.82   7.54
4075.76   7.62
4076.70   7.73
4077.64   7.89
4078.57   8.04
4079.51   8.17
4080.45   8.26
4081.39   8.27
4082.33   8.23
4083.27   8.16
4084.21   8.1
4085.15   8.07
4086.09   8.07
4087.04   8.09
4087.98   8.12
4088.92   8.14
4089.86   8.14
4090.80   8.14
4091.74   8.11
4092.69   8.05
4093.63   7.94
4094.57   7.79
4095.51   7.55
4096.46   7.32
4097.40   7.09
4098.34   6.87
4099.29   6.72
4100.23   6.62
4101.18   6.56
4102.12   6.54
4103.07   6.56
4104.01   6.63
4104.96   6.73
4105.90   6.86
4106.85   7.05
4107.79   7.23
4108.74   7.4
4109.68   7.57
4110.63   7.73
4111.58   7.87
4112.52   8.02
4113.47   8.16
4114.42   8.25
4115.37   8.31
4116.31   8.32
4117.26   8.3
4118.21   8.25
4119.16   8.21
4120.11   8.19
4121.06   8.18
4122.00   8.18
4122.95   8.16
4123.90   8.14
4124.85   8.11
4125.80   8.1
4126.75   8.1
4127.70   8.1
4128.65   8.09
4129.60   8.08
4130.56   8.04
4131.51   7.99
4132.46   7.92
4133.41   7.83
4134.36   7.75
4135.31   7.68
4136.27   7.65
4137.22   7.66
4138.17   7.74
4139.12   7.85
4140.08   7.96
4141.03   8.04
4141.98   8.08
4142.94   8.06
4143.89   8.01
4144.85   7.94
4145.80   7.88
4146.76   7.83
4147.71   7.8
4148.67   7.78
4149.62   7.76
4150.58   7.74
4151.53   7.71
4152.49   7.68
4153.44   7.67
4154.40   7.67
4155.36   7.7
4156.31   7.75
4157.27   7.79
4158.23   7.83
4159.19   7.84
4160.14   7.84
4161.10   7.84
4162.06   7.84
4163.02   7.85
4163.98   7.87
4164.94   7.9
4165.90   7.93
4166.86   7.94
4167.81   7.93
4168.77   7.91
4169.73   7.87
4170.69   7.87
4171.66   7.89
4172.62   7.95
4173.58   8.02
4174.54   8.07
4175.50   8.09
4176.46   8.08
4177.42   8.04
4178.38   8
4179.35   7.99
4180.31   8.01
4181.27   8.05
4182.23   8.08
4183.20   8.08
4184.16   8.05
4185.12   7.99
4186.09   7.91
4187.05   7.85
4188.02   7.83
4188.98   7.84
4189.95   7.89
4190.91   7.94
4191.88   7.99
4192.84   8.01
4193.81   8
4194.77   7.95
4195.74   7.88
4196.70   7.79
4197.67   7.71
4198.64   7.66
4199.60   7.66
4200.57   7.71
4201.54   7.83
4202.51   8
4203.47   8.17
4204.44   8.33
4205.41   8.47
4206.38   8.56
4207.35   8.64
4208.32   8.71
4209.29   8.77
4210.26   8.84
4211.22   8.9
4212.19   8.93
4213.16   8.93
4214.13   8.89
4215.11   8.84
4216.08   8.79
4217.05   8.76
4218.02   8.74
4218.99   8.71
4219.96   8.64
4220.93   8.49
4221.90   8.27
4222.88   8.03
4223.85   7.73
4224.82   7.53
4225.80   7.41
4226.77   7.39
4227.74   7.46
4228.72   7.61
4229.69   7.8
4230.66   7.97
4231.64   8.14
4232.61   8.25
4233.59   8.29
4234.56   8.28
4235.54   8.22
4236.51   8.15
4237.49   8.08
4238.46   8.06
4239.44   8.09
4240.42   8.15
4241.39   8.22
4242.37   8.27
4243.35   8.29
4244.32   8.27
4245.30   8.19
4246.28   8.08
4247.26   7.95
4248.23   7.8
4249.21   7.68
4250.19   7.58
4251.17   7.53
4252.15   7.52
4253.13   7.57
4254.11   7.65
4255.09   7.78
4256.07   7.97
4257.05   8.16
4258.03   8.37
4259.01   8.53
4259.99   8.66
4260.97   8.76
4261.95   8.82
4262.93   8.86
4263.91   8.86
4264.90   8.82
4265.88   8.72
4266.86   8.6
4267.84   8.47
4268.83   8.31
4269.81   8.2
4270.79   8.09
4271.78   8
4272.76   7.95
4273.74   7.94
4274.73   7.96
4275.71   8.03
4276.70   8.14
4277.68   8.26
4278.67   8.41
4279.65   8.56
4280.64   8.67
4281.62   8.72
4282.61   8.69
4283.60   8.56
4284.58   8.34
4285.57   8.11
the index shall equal 1.9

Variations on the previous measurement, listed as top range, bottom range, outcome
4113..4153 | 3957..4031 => 1.29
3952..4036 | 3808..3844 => 1.96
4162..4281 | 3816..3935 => 2.25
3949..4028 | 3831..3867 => 1.80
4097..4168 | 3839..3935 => 1.94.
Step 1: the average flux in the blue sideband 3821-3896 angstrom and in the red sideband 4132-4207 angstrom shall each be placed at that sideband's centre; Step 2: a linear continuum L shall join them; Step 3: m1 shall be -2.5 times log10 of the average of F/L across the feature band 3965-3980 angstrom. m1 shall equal 0.34 mag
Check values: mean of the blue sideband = 4.05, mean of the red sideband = 7.91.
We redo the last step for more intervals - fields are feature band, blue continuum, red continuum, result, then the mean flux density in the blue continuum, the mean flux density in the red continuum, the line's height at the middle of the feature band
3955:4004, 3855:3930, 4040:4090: 0.11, 4.73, 7.66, 6.21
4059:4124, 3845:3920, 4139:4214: -0.08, 4.78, 8.01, 7.07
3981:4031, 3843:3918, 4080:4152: -0.22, 4.76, 7.8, 6.38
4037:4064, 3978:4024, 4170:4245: 0.02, 7.65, 8.14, 7.77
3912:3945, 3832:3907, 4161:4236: 0.24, 4.39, 8.1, 5.06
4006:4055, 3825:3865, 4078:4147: -0.22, 3.76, 7.81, 6.57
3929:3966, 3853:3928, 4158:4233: 0.30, 4.77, 8.09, 5.39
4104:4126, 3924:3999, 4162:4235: -0.13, 4.8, 8.11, 6.94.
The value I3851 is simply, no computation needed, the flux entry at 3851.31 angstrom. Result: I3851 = 4.23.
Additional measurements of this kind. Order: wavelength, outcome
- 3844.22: 4.48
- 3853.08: 4.1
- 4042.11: 7.75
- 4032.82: 7.76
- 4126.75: 8.1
